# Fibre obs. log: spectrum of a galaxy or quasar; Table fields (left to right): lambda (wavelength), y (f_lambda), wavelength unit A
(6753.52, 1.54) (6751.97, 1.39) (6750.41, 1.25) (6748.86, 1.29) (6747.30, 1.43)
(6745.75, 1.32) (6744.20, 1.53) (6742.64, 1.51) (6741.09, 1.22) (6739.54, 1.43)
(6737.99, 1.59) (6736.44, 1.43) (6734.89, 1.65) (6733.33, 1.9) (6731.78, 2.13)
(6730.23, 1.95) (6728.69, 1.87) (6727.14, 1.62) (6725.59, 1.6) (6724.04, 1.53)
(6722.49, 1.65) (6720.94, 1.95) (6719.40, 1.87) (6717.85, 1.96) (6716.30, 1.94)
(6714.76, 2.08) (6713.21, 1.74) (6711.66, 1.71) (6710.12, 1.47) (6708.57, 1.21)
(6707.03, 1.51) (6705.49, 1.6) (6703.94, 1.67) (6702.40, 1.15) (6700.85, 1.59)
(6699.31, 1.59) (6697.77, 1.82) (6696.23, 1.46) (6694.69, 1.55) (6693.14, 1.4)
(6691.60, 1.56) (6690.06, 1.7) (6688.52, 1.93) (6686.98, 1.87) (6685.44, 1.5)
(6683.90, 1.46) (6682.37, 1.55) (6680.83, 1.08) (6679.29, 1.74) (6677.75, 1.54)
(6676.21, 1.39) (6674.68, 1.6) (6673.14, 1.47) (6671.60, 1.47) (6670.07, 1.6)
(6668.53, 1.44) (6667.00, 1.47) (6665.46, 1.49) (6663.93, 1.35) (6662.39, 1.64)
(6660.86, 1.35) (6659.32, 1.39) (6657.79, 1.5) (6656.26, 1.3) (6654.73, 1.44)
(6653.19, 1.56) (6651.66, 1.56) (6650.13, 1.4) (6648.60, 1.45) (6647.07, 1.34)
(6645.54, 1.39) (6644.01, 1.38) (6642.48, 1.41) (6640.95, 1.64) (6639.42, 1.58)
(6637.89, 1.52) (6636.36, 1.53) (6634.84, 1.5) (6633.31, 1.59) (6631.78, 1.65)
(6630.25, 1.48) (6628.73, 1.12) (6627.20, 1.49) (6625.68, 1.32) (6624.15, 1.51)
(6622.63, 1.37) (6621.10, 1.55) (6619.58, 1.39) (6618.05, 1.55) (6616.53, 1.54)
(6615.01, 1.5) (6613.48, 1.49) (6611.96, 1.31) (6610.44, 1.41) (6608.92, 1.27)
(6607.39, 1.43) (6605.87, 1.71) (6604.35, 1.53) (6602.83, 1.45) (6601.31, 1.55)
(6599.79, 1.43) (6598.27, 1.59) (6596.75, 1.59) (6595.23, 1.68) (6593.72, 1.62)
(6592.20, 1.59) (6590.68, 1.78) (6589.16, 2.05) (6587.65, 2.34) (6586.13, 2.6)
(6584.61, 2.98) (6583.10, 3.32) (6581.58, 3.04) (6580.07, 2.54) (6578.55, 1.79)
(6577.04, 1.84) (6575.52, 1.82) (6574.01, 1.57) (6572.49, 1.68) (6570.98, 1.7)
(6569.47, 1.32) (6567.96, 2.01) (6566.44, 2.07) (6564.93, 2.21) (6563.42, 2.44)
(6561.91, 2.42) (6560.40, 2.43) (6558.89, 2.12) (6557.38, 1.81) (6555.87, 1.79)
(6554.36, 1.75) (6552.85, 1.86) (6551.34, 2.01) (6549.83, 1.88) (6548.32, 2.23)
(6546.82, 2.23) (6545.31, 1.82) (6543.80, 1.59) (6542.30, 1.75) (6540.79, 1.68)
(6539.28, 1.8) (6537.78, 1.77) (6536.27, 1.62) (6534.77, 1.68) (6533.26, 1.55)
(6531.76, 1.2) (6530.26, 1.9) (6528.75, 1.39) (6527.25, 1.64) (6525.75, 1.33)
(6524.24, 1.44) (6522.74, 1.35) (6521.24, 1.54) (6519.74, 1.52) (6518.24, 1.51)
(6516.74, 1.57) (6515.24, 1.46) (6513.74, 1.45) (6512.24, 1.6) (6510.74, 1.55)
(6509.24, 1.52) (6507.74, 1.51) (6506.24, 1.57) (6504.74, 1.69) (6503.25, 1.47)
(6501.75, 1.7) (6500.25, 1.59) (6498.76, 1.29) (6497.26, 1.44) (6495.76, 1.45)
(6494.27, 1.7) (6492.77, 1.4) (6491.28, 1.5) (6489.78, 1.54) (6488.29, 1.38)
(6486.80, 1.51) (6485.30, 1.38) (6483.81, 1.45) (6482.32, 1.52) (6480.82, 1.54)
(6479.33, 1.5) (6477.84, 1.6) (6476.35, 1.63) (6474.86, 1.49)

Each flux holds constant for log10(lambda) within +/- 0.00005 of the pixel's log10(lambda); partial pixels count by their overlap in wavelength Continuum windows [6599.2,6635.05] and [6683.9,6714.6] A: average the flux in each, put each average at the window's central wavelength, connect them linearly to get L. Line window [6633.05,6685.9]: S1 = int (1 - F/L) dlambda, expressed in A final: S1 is 1.8 A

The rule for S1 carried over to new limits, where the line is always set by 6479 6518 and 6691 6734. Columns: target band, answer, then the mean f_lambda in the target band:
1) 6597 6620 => 1.70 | 1.48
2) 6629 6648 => 1.55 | 1.49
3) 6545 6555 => -2.74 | 1.98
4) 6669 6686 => 1.68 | 1.49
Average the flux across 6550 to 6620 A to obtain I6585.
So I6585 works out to 1.87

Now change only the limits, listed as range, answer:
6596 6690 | 1.49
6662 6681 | 1.49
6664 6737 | 1.63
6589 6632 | 1.51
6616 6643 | 1.49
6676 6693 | 1.57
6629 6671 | 1.48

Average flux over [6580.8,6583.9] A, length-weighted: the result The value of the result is 3.18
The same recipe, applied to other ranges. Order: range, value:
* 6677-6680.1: 1.63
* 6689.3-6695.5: 1.55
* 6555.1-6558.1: 1.8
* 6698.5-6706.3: 1.52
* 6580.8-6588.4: 2.86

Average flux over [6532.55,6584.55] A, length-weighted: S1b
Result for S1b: 1.99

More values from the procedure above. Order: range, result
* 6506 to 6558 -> 1.65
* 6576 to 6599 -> 2.15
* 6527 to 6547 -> 1.67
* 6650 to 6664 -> 1.46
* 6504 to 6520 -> 1.54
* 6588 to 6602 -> 1.67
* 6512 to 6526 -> 1.48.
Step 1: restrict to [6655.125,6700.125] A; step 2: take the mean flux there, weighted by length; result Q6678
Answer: 1.52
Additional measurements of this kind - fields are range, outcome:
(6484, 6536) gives 1.51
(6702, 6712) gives 1.48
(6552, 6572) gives 1.99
